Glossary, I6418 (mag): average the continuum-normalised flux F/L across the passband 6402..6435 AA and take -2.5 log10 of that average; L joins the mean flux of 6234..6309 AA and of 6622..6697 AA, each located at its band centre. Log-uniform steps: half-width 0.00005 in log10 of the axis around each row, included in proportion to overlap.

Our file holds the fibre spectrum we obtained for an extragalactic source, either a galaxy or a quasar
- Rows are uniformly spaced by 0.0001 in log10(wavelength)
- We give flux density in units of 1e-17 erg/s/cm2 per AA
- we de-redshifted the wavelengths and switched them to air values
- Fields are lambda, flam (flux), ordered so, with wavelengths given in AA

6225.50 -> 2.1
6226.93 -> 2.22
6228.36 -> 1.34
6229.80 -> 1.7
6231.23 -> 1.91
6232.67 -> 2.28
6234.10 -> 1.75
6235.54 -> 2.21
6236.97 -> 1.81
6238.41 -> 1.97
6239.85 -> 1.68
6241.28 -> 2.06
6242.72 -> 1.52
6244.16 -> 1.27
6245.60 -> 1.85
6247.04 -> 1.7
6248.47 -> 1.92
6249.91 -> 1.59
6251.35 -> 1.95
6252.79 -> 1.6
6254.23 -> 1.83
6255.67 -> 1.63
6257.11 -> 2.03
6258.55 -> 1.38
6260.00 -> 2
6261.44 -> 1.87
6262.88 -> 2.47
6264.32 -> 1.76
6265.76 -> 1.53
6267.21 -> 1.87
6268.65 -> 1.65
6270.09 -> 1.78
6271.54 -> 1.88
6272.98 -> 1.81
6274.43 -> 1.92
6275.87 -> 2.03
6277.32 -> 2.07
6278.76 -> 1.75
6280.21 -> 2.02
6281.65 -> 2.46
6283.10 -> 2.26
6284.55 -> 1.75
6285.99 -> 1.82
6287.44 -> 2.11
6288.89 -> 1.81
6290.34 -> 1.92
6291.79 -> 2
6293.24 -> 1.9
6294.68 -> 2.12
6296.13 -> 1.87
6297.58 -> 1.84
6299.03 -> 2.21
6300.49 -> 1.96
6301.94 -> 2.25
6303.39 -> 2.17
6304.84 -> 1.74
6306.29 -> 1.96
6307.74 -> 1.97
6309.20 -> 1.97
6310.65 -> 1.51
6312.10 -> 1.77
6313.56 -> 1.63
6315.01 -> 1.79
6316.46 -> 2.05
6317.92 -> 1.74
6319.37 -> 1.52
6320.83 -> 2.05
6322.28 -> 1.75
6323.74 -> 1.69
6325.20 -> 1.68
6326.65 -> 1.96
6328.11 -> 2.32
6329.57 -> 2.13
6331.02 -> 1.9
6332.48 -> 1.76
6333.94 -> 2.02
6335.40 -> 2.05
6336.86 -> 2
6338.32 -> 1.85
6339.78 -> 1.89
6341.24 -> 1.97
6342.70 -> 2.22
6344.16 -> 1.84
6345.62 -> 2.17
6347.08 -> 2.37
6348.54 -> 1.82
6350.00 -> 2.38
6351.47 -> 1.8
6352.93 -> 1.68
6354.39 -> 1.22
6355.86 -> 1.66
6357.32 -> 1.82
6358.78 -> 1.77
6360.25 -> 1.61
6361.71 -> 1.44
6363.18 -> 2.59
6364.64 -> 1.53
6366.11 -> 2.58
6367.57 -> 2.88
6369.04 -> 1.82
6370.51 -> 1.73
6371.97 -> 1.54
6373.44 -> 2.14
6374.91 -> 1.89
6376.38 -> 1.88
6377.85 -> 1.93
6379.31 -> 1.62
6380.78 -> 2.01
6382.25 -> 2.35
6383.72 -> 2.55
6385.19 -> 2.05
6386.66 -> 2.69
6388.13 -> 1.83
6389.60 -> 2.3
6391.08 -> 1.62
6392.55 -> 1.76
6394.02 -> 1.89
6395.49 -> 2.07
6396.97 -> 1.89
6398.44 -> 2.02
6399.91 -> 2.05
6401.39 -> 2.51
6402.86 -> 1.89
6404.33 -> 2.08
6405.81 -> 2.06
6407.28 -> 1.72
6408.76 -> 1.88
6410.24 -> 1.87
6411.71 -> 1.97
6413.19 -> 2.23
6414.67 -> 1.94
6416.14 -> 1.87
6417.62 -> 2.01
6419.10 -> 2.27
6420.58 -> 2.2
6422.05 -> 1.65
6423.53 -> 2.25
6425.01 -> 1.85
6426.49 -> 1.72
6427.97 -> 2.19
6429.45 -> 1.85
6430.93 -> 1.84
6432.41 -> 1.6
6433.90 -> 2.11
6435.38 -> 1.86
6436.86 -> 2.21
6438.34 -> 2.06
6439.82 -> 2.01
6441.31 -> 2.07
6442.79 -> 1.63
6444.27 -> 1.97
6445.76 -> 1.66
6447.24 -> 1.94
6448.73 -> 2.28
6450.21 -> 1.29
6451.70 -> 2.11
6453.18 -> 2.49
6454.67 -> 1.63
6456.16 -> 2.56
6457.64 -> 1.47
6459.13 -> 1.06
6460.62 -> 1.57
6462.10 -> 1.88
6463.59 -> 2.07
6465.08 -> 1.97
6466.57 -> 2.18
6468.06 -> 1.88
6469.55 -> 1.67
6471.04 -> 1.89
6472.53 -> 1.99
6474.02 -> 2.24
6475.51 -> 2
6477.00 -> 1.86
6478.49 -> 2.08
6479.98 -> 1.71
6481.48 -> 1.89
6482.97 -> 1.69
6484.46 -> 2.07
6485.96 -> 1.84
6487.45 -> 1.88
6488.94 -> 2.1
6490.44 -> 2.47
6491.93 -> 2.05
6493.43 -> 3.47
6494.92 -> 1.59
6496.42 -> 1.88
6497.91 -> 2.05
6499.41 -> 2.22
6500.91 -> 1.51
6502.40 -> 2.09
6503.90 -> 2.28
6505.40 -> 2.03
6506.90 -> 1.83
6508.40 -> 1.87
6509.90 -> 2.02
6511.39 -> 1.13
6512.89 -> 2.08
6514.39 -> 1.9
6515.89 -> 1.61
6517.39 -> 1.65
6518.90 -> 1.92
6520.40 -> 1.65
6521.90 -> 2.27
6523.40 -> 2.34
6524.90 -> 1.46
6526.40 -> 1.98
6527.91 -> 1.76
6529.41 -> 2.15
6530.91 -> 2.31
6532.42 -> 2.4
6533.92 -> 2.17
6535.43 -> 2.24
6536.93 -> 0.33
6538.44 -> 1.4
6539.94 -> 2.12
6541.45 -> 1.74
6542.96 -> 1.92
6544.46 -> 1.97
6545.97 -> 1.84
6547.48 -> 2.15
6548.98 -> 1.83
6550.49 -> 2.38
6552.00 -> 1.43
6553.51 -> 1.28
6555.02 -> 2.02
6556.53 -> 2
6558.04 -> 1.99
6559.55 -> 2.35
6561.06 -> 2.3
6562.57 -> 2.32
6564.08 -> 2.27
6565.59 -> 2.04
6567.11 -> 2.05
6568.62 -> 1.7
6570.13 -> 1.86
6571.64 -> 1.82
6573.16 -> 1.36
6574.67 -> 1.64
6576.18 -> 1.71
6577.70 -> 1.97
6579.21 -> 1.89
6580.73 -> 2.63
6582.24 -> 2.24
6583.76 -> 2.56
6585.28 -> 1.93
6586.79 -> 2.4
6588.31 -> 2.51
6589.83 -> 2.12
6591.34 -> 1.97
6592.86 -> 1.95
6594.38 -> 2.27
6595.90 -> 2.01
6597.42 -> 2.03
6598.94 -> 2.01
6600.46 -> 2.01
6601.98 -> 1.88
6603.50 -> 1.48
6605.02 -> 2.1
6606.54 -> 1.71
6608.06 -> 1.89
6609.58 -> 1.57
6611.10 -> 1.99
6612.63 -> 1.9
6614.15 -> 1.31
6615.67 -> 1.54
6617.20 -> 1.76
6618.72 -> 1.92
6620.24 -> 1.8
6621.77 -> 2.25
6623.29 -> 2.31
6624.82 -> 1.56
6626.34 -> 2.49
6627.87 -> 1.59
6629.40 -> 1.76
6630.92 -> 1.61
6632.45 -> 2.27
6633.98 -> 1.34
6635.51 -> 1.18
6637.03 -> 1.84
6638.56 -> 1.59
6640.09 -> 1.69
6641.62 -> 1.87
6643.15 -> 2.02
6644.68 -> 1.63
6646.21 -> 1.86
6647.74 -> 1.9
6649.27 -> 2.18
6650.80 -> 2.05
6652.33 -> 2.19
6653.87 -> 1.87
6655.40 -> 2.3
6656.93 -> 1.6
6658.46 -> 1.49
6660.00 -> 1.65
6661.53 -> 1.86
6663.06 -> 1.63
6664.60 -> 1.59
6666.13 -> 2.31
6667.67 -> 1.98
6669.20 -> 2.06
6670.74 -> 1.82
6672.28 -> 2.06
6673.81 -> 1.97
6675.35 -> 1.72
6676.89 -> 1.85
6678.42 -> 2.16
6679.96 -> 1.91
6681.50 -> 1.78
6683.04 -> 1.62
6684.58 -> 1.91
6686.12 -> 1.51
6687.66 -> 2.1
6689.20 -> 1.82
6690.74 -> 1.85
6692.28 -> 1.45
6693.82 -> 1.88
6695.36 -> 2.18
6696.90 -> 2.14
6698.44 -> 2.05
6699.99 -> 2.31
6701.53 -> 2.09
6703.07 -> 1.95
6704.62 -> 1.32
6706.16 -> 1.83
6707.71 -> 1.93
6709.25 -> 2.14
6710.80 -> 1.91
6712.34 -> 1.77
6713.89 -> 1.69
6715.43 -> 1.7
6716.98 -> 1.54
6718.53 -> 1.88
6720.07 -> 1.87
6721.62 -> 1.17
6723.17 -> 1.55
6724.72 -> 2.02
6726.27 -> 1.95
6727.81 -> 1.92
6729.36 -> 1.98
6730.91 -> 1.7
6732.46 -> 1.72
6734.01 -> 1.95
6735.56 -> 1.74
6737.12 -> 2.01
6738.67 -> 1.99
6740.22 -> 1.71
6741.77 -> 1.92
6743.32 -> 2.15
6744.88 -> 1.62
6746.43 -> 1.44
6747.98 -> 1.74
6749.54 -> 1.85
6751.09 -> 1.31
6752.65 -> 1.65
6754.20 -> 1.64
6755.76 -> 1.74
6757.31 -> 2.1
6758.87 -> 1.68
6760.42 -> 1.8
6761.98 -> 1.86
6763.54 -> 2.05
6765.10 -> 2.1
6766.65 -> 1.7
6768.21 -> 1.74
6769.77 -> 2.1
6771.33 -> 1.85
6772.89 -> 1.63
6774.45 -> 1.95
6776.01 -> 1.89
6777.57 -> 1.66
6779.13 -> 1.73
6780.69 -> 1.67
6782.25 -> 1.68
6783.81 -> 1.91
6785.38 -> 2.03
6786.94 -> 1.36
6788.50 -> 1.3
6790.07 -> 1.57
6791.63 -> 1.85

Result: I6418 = -0.04 mag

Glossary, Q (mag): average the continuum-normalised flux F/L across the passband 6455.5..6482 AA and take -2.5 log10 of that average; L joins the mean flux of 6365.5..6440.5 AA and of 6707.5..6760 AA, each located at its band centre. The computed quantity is 0.05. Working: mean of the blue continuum 2.01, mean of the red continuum 1.78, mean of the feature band 1.89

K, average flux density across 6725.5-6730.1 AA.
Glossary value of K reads 1.95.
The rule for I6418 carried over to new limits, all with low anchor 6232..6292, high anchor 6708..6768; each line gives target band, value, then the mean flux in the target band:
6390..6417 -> -0.07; 1.97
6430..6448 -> -0.04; 1.91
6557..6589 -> -0.14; 2.07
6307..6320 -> 0.05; 1.77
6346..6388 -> -0.07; 1.98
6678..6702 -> -0.07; 1.92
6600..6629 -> -0.02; 1.84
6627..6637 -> 0.10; 1.65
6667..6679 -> -0.08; 1.95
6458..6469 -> 0.03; 1.79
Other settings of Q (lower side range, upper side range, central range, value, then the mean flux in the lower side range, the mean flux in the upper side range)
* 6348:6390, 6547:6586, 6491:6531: 0.01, 1.97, 1.99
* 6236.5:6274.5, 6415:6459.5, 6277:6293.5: -0.10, 1.79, 1.93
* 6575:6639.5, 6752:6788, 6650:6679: -0.01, 1.92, 1.8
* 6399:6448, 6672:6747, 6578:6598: -0.15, 1.97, 1.85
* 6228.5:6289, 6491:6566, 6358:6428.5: -0.05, 1.86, 1.95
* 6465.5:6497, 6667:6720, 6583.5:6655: 0.01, 2.02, 1.88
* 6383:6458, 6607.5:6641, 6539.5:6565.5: -0.08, 1.99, 1.78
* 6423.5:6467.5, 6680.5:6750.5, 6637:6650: 0.00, 1.91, 1.83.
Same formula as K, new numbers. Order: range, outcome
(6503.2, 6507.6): 2.04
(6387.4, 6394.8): 1.88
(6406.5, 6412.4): 1.86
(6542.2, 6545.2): 1.95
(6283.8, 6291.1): 1.88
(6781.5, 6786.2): 1.87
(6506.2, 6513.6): 1.79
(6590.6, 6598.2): 2.04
